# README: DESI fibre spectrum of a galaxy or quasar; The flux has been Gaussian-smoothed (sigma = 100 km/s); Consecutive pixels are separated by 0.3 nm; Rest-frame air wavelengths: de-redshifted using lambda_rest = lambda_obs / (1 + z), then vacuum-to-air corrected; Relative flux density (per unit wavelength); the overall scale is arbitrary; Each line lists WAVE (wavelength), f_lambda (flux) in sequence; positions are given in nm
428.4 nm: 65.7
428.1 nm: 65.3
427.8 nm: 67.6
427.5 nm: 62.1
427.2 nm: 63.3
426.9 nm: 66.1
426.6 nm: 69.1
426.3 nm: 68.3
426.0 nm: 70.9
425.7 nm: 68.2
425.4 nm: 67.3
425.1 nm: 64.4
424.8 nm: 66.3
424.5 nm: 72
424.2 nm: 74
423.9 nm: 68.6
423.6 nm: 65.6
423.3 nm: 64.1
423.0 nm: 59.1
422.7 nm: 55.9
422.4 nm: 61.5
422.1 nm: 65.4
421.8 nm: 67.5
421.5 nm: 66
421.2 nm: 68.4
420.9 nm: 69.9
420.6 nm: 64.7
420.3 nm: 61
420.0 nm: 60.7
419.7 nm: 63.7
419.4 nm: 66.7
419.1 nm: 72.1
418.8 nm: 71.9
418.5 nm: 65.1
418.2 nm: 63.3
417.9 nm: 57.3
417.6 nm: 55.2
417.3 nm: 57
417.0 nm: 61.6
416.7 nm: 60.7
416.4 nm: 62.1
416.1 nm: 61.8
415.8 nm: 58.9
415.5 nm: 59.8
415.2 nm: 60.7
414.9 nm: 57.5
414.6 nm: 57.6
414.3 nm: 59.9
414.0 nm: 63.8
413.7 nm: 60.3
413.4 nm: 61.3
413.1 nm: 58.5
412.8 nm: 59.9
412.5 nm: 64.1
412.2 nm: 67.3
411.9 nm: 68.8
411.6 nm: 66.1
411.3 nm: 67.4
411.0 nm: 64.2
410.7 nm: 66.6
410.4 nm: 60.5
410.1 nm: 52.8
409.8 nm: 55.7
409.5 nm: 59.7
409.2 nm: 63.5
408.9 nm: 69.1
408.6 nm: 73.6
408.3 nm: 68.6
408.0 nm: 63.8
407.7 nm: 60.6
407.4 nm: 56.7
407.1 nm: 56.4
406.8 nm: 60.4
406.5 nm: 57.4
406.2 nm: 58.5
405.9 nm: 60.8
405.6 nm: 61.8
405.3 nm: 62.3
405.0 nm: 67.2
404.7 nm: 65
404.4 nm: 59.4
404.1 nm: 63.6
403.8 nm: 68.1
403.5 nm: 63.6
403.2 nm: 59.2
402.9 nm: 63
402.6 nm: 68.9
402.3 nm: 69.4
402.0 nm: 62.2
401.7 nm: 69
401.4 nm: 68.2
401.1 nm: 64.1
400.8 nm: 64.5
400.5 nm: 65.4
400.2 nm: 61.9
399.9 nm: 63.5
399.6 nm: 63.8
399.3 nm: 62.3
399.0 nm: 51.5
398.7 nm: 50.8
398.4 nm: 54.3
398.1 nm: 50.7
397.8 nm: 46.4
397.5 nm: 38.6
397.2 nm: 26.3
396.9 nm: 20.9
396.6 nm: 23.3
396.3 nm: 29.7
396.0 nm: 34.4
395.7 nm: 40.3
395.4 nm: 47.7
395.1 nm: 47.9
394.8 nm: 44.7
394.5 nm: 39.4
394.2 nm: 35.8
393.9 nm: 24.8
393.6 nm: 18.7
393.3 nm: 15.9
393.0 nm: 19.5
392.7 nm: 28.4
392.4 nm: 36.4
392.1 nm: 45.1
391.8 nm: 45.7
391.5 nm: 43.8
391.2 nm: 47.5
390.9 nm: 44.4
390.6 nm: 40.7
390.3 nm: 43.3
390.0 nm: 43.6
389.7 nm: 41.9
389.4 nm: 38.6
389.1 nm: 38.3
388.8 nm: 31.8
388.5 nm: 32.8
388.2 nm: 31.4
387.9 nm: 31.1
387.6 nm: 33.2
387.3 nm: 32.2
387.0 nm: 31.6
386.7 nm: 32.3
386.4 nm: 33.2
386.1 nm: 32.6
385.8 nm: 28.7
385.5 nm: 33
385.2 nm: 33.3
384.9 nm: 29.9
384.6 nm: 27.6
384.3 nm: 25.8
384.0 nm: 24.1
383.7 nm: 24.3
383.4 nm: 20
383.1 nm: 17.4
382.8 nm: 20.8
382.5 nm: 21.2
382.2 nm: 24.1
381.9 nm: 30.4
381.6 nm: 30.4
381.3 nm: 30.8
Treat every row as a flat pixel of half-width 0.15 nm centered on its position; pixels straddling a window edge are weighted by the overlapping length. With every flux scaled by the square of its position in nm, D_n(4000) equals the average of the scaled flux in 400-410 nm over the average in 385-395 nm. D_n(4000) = 1.95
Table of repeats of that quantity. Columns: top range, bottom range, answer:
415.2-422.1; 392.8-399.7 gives 1.84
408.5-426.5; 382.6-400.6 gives 1.95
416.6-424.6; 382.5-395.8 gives 2.24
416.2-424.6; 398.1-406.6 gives 1.13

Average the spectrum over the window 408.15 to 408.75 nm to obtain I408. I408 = 71.1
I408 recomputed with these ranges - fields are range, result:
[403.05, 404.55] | 62.8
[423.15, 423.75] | 64.9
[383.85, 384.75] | 25.8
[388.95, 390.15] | 40.6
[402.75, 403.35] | 61.1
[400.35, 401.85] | 66.2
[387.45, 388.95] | 32.1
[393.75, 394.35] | 30.3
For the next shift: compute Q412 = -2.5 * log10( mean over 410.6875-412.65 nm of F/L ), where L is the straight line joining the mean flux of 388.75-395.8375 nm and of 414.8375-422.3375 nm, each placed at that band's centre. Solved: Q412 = -0.17 mag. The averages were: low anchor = 37.8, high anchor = 63.2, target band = 66.3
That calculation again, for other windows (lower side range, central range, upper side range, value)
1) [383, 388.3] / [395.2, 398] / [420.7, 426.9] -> 0.148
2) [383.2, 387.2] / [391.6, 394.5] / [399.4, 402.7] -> 0.450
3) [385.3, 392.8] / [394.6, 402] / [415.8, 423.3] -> -0.104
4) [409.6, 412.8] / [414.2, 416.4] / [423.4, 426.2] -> 0.090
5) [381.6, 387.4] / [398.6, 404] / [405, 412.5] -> -0.217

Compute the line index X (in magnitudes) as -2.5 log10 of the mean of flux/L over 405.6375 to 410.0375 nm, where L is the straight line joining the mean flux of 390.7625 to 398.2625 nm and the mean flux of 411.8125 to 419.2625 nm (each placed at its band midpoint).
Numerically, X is -0.178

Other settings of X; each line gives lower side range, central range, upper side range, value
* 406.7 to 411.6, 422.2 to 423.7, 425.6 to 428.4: 0.077 mag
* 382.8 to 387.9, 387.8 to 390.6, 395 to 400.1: -0.112 mag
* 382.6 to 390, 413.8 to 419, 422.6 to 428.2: -0.052 mag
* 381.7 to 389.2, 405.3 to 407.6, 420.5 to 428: -0.203 mag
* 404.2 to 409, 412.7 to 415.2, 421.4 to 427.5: 0.072 mag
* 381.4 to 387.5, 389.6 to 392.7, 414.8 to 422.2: -0.223 mag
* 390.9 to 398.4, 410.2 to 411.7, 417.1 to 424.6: -0.197 mag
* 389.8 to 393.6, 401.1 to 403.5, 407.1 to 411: -0.239 mag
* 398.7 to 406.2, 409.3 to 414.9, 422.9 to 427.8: 0.052 mag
